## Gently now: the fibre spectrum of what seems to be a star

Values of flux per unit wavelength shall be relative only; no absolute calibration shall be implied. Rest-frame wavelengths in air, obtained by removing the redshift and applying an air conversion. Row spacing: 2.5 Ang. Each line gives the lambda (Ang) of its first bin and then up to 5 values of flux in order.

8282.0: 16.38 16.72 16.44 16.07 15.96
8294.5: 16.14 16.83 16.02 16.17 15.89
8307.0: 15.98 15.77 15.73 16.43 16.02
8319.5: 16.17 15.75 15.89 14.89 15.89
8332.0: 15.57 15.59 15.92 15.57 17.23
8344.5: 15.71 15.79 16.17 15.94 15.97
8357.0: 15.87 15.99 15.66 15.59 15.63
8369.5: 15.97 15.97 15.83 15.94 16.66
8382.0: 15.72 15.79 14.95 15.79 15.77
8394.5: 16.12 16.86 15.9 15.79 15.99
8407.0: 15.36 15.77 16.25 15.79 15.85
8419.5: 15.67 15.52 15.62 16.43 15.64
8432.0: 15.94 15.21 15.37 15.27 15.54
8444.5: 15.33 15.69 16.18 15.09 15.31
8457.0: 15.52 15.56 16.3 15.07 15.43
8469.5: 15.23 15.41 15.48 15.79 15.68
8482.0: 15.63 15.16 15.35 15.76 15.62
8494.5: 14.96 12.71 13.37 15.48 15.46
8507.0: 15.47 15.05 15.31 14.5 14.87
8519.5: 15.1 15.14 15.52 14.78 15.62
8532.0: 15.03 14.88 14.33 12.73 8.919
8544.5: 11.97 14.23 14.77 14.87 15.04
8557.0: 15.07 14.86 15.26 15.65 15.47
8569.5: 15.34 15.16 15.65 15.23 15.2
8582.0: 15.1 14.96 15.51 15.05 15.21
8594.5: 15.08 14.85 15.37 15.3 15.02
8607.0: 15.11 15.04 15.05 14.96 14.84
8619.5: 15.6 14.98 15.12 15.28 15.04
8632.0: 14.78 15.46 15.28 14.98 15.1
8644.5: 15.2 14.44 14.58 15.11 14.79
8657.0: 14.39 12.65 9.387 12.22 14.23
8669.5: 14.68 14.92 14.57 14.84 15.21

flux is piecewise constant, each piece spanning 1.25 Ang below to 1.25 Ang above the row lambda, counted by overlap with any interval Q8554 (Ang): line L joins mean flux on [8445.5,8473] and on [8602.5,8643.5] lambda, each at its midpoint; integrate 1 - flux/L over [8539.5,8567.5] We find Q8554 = 2.18 Ang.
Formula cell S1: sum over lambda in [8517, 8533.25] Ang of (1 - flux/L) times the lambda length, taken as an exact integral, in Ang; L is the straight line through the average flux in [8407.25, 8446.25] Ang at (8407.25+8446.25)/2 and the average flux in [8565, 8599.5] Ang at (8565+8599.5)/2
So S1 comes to 0.2 Ang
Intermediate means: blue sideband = 15.7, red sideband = 15.2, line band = 15.2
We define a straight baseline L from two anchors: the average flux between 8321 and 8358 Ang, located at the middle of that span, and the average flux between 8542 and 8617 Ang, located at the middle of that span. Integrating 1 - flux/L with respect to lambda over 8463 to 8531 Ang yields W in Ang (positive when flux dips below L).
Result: 0.37 Ang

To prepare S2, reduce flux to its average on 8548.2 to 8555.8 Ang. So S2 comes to 14.9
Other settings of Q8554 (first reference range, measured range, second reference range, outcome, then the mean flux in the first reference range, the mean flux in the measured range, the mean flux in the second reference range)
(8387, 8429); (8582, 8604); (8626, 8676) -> -0.7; 15.9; 15.2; 14.4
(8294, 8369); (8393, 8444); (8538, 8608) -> -1.0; 15.9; 15.8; 14.7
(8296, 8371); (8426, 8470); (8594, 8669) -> -0.4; 15.9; 15.6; 14.6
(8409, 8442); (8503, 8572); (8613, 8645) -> 3.3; 15.7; 14.7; 15.1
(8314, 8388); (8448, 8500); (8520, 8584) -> -0.6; 15.9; 15.3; 14.6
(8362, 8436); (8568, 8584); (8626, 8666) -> -0.6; 15.8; 15.3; 14.3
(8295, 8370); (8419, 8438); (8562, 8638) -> 0.0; 15.9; 15.7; 15.2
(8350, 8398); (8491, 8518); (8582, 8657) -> 1.2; 15.9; 14.8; 15.1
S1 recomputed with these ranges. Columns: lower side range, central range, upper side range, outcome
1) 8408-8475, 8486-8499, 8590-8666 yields 0.48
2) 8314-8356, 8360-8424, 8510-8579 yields -1.17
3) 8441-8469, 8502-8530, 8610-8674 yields 0.08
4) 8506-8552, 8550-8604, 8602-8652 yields -1.83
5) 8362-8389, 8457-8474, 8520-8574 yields -0.41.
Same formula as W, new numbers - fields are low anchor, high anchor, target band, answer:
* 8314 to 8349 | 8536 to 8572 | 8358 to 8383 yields -0.5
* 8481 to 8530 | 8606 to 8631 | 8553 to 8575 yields -0.3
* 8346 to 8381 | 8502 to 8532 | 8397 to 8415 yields -0.2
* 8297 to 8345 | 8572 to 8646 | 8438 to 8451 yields 0.0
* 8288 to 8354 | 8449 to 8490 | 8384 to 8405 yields -0.2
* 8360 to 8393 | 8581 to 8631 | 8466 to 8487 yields 0.0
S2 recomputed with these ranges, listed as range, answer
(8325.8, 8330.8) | 15.4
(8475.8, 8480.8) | 15.7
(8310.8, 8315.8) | 16.1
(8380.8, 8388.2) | 15.5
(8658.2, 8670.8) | 12.6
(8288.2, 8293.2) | 16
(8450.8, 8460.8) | 15.4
